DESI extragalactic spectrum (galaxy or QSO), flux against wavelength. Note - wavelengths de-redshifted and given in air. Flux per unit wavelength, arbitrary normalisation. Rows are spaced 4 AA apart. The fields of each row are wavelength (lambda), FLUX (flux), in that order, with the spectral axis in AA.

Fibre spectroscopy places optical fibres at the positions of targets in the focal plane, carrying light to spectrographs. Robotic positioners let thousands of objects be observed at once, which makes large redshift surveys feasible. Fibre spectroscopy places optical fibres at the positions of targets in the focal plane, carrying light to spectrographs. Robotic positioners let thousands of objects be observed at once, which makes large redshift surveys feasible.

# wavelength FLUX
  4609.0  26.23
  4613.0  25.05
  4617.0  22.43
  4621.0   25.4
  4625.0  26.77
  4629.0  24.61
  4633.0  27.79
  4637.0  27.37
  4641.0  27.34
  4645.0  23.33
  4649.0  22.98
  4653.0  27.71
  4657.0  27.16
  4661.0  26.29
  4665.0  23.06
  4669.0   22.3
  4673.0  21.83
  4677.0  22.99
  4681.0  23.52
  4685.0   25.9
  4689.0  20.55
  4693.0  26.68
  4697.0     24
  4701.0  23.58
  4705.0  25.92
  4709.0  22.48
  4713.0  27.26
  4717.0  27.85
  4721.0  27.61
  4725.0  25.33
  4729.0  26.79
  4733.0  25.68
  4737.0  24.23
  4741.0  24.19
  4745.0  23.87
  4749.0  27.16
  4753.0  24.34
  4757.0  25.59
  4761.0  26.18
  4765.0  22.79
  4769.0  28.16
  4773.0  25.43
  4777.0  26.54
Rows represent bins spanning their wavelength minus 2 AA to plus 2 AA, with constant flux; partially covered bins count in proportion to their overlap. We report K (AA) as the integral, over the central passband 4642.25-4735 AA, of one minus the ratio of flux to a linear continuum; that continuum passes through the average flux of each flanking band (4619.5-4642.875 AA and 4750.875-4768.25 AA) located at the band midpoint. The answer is 3.6 AA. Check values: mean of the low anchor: 26.6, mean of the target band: 24.8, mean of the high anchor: 25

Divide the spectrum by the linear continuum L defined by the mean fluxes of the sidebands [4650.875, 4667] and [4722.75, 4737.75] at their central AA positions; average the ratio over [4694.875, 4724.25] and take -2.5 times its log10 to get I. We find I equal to 0.01 mag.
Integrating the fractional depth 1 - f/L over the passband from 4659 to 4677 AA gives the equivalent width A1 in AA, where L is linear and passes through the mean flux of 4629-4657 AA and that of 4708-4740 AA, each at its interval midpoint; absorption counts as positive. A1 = 1.9 AA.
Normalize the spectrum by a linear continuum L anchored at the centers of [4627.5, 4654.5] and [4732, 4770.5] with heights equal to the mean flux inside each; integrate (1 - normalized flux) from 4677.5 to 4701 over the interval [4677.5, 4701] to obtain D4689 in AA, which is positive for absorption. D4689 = 1.42 AA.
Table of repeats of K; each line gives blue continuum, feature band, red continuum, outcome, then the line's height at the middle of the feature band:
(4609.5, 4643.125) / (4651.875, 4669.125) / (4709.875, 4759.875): 0.21 AA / 25.8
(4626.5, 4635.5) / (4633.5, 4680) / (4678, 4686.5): 1.01 AA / 25.4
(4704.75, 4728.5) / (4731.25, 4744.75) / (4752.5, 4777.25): 0.69 AA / 25.9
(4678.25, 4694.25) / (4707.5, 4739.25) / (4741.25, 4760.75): -1.60 AA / 24.7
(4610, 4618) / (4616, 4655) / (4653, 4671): -1.70 AA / 24.6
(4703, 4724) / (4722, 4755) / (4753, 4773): 0.74 AA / 25.8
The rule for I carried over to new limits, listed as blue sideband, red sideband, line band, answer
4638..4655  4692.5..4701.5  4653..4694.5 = 0.04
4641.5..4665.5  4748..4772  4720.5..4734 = -0.03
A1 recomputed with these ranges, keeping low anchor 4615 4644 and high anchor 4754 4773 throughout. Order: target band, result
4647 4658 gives 0.0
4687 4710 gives 1.6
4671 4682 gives 1.3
